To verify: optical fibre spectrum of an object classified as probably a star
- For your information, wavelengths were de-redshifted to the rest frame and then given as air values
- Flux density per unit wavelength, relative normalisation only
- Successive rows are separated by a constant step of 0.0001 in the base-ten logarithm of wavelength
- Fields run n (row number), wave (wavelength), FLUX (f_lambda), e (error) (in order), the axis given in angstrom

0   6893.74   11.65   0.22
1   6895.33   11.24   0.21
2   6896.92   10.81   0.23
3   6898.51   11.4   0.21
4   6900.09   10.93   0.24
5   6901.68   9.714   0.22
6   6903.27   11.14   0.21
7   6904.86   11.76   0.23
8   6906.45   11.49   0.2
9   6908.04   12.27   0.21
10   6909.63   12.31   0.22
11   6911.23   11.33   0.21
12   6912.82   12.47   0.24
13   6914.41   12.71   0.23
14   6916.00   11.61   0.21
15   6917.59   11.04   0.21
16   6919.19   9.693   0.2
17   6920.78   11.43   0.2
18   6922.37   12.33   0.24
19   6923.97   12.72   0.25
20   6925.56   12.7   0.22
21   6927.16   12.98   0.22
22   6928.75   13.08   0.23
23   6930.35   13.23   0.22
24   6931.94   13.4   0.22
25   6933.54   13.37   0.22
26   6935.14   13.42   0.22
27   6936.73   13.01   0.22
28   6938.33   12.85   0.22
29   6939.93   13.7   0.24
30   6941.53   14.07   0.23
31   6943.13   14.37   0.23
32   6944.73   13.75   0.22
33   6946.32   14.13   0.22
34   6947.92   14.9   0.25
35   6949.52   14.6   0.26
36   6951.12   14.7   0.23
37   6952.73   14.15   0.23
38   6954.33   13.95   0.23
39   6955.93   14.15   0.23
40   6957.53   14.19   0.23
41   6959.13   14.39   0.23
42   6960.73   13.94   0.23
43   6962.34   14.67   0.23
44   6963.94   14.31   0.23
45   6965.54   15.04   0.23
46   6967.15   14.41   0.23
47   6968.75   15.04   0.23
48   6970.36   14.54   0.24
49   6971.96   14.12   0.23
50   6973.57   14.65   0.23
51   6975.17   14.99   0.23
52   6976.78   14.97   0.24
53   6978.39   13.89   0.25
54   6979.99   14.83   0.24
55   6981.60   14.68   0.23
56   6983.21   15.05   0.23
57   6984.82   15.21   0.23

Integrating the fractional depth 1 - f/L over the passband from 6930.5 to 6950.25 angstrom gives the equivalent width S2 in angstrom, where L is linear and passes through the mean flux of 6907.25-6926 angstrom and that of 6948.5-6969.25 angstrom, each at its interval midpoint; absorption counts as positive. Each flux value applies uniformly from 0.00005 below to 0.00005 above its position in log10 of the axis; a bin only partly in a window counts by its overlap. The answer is -0.7 angstrom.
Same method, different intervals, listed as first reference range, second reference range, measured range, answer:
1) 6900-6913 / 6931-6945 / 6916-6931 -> 0.60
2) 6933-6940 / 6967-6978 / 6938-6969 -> -0.84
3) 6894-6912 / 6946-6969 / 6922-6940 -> -0.20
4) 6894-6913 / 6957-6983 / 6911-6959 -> -1.03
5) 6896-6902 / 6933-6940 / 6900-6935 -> -0.10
